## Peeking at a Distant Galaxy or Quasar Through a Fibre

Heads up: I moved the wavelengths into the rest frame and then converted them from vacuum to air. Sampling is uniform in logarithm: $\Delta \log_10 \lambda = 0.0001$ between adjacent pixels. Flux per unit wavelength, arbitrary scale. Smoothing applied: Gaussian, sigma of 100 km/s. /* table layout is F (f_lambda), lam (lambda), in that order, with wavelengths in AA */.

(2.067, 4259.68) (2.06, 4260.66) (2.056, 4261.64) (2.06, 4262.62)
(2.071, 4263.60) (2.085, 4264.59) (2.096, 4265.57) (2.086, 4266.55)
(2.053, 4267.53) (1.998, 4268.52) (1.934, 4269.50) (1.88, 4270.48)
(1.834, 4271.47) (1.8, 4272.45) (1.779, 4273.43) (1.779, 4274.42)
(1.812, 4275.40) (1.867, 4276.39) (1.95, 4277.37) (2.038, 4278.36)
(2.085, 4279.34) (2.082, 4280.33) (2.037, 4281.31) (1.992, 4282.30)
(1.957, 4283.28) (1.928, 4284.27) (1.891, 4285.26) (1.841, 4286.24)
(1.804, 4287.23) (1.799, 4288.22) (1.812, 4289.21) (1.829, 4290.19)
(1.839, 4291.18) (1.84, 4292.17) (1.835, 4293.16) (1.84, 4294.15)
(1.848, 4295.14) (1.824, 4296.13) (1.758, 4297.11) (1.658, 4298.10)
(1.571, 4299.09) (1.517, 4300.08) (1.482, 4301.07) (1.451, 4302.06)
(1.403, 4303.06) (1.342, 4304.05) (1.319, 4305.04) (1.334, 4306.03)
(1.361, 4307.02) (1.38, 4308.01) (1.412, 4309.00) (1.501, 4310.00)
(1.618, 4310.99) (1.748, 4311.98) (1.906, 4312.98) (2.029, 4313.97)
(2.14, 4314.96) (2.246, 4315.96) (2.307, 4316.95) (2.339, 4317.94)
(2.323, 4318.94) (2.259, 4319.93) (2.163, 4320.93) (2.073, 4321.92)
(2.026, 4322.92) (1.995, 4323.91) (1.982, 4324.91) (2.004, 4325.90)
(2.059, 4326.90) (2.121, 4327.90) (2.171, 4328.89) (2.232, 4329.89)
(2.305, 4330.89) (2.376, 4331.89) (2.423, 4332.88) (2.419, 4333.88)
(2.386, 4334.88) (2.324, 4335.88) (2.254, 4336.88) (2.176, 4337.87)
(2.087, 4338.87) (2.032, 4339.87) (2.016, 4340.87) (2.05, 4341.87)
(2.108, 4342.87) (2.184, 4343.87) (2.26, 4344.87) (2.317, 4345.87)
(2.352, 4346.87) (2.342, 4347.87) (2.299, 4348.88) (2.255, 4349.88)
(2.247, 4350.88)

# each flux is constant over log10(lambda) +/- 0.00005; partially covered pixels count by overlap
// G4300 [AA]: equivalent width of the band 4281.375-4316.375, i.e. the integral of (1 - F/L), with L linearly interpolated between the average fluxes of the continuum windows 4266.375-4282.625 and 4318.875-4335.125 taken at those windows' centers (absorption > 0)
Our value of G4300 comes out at 5.7 AA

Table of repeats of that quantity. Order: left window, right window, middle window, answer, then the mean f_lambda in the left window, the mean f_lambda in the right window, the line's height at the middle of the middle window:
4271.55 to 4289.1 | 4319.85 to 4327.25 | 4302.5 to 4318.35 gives 2.42 AA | 1.9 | 2.06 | 2.01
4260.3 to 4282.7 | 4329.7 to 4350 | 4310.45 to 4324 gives 0.46 AA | 1.97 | 2.25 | 2.16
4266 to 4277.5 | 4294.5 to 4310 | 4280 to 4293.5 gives -1.43 AA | 1.9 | 1.51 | 1.71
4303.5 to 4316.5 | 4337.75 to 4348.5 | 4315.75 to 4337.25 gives -3.53 AA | 1.64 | 2.17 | 1.91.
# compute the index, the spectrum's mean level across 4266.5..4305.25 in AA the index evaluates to 1.81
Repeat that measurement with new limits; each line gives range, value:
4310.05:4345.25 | 2.14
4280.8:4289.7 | 1.9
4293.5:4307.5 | 1.55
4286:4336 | 1.89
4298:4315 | 1.55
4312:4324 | 2.14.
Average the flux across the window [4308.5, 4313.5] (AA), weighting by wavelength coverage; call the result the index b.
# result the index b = 1.64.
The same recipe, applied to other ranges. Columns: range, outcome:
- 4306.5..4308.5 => 1.37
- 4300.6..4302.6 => 1.46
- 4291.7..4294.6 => 1.84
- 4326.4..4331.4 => 2.17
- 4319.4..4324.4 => 2.11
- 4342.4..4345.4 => 2.19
